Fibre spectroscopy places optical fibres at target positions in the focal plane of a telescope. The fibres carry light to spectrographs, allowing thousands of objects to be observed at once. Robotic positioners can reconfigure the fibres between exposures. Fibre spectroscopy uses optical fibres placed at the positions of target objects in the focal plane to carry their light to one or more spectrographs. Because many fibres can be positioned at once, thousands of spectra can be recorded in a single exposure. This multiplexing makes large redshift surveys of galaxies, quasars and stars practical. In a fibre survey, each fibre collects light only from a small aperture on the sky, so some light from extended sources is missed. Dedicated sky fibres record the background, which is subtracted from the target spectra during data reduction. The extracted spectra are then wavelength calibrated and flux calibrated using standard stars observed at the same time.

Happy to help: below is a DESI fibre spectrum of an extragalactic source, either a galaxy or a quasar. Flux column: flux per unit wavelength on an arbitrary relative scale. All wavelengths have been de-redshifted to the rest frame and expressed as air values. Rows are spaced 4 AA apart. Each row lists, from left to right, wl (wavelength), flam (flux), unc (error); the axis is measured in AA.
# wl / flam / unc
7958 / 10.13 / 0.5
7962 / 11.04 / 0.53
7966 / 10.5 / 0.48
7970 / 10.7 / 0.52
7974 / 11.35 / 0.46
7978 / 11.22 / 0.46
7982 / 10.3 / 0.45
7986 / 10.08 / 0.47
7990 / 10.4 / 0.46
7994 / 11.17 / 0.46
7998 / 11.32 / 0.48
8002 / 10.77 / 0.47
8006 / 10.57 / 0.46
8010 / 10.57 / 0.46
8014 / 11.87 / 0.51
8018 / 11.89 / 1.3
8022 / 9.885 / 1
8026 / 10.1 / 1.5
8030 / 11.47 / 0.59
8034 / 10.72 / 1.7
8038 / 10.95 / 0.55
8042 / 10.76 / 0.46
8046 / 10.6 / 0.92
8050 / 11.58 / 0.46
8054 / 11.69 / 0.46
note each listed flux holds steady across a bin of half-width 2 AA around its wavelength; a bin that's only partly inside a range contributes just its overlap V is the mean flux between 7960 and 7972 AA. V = 10.7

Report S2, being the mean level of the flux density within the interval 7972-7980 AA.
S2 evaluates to 11.3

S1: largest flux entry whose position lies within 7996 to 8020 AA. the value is 11.89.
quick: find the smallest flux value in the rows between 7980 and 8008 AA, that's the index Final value 10.08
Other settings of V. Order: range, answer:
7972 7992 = 10.7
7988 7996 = 10.8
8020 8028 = 9.99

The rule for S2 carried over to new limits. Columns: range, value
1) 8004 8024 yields 11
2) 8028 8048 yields 10.9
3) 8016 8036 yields 10.8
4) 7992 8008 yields 11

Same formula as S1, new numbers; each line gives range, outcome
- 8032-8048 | 10.95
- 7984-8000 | 11.32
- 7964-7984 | 11.35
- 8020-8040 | 11.47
